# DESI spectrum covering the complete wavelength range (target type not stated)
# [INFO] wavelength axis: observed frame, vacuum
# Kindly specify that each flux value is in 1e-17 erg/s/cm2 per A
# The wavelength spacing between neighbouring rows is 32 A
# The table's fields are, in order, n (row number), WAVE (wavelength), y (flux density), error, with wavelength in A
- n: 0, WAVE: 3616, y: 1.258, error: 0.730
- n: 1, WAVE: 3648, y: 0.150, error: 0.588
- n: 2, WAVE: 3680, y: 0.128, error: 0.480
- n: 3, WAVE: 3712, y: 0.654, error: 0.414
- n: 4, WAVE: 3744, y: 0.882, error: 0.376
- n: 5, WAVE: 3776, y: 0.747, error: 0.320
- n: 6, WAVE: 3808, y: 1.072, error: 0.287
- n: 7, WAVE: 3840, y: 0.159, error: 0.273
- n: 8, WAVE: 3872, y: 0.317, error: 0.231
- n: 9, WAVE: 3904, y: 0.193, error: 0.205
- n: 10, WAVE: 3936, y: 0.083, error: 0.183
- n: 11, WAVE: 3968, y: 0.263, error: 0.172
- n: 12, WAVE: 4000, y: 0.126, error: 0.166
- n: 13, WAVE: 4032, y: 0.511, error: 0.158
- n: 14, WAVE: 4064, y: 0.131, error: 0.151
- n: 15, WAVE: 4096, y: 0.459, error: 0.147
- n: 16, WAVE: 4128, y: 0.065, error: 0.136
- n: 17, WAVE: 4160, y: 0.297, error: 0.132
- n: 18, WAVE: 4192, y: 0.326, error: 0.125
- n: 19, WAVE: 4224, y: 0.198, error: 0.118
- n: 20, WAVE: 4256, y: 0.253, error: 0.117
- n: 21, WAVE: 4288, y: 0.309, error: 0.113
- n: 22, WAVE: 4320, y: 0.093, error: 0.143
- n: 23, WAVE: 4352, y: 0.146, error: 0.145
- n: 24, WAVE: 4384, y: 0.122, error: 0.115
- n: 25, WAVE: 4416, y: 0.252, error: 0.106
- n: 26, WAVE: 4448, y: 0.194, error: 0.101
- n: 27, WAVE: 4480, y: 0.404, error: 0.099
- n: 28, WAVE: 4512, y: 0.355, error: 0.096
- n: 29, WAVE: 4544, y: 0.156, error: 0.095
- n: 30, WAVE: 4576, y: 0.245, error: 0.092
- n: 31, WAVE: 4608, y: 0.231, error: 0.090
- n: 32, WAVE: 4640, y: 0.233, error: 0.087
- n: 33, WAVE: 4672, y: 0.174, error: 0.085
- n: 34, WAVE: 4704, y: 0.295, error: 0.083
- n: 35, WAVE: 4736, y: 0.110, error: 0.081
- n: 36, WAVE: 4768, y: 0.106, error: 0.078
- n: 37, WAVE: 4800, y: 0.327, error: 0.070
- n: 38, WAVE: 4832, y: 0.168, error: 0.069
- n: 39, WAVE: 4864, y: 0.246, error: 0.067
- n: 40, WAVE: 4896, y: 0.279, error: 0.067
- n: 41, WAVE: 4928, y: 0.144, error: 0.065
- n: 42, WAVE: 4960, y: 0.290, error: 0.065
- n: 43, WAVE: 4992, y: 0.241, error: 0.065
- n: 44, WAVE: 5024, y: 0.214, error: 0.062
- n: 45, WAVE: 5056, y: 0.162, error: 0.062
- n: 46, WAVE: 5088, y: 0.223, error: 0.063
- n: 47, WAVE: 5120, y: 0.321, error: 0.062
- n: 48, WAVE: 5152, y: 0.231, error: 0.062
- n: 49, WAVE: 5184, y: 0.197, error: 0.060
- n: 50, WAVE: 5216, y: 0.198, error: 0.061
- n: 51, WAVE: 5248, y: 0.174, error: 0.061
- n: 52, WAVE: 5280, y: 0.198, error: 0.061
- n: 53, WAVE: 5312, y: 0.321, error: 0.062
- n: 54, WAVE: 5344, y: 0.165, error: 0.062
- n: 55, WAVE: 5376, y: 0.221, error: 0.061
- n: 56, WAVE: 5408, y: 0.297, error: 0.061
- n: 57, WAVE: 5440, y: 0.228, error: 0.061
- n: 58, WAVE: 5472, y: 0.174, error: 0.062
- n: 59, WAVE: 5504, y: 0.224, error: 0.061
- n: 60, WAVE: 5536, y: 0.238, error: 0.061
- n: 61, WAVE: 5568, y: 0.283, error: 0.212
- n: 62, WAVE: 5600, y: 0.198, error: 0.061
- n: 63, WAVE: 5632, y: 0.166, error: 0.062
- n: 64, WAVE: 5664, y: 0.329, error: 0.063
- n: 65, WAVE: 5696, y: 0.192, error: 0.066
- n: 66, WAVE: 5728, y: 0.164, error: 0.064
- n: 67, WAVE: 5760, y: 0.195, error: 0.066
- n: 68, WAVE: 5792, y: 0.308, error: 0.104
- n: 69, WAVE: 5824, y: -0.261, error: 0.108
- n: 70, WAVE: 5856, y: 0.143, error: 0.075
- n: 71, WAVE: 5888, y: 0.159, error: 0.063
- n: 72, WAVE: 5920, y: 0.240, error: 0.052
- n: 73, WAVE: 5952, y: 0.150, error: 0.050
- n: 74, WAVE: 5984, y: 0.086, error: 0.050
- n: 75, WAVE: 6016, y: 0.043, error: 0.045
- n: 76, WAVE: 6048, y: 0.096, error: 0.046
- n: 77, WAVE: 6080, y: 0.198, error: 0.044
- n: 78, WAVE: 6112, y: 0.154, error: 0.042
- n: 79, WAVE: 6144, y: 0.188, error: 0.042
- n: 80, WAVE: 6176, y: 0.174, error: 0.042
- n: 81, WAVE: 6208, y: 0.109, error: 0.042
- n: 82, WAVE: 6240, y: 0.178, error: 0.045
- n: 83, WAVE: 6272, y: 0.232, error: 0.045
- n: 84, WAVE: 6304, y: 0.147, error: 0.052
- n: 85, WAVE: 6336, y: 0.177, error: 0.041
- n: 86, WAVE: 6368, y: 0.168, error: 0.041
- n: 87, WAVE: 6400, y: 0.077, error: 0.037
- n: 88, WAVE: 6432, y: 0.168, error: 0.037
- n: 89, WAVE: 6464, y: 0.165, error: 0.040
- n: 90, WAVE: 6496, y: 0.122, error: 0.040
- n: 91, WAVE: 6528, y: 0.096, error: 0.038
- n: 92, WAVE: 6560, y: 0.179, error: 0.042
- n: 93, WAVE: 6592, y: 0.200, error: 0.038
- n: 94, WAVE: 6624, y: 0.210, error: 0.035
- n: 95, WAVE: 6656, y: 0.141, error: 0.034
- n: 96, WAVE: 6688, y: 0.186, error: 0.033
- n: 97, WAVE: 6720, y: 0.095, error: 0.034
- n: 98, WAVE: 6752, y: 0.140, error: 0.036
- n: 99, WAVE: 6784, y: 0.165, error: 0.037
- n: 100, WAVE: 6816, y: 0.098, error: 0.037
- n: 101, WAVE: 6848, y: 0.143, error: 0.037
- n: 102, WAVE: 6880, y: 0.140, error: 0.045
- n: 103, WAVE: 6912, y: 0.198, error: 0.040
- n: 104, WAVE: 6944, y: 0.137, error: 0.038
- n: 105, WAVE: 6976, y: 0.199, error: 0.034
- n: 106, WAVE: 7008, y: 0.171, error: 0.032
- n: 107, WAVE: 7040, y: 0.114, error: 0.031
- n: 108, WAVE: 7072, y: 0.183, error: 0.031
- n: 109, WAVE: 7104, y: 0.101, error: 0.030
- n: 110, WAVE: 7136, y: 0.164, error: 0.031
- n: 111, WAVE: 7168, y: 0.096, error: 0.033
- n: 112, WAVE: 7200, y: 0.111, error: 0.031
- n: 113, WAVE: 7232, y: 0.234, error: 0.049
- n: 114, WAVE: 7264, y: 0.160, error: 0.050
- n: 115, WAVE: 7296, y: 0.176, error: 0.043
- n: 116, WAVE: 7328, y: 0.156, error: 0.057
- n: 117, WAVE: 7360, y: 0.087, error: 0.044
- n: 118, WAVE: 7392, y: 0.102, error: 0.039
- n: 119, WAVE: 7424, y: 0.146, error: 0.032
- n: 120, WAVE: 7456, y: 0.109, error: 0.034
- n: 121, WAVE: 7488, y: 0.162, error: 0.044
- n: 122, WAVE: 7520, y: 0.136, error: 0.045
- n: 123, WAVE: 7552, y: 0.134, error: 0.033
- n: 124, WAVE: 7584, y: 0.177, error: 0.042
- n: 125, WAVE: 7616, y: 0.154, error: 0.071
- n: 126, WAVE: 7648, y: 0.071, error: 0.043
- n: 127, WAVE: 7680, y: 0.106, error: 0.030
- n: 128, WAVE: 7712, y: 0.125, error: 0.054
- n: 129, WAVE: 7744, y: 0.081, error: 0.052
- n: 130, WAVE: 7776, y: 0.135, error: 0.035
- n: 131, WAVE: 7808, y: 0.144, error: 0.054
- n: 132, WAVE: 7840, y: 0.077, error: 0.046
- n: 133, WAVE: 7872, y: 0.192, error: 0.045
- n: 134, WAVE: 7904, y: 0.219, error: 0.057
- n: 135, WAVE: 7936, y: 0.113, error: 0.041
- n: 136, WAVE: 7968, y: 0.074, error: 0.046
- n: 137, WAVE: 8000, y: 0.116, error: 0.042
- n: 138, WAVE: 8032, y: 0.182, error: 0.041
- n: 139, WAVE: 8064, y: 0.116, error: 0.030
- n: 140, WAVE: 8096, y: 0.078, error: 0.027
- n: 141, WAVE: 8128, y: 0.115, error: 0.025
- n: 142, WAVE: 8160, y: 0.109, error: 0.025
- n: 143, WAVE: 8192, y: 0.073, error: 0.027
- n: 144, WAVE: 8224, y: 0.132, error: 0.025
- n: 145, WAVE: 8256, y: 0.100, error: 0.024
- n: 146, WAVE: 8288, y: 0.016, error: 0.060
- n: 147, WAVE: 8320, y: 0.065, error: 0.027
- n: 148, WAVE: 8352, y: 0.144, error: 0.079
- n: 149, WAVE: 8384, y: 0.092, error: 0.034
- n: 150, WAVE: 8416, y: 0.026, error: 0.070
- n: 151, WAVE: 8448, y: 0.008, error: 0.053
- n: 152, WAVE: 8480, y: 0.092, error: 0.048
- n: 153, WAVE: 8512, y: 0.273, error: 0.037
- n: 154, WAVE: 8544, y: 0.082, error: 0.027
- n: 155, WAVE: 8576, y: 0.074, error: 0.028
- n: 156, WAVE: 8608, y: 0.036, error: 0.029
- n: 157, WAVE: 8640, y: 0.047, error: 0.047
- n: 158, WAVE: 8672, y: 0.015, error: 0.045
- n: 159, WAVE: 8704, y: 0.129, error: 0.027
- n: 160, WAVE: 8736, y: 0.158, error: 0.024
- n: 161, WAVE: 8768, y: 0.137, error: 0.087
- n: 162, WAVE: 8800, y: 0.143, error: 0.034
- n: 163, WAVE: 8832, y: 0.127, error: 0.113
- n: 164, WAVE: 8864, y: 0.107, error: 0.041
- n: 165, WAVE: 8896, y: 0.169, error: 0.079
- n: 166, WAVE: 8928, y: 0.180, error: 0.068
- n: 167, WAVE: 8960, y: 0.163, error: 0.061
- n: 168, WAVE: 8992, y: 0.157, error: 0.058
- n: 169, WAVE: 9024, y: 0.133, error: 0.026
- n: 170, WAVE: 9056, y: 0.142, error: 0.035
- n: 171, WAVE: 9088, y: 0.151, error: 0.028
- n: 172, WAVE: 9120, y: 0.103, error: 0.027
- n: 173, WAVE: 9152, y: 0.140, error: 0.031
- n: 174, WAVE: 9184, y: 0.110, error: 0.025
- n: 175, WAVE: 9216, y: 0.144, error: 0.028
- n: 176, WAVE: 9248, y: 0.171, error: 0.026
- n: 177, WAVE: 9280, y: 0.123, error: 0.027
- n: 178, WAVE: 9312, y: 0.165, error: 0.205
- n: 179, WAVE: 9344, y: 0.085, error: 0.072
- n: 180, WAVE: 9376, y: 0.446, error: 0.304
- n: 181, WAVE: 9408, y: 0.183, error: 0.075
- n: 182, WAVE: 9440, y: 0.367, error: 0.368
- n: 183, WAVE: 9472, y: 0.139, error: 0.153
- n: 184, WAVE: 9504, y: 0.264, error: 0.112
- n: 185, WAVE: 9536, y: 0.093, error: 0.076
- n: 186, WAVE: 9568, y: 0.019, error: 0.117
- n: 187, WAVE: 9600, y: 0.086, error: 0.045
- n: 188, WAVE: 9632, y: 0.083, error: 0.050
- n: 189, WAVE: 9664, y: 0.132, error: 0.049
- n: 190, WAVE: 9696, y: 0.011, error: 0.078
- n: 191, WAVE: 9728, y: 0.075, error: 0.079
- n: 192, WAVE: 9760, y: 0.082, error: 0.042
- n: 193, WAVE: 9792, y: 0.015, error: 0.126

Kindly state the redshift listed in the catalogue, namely 1.29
